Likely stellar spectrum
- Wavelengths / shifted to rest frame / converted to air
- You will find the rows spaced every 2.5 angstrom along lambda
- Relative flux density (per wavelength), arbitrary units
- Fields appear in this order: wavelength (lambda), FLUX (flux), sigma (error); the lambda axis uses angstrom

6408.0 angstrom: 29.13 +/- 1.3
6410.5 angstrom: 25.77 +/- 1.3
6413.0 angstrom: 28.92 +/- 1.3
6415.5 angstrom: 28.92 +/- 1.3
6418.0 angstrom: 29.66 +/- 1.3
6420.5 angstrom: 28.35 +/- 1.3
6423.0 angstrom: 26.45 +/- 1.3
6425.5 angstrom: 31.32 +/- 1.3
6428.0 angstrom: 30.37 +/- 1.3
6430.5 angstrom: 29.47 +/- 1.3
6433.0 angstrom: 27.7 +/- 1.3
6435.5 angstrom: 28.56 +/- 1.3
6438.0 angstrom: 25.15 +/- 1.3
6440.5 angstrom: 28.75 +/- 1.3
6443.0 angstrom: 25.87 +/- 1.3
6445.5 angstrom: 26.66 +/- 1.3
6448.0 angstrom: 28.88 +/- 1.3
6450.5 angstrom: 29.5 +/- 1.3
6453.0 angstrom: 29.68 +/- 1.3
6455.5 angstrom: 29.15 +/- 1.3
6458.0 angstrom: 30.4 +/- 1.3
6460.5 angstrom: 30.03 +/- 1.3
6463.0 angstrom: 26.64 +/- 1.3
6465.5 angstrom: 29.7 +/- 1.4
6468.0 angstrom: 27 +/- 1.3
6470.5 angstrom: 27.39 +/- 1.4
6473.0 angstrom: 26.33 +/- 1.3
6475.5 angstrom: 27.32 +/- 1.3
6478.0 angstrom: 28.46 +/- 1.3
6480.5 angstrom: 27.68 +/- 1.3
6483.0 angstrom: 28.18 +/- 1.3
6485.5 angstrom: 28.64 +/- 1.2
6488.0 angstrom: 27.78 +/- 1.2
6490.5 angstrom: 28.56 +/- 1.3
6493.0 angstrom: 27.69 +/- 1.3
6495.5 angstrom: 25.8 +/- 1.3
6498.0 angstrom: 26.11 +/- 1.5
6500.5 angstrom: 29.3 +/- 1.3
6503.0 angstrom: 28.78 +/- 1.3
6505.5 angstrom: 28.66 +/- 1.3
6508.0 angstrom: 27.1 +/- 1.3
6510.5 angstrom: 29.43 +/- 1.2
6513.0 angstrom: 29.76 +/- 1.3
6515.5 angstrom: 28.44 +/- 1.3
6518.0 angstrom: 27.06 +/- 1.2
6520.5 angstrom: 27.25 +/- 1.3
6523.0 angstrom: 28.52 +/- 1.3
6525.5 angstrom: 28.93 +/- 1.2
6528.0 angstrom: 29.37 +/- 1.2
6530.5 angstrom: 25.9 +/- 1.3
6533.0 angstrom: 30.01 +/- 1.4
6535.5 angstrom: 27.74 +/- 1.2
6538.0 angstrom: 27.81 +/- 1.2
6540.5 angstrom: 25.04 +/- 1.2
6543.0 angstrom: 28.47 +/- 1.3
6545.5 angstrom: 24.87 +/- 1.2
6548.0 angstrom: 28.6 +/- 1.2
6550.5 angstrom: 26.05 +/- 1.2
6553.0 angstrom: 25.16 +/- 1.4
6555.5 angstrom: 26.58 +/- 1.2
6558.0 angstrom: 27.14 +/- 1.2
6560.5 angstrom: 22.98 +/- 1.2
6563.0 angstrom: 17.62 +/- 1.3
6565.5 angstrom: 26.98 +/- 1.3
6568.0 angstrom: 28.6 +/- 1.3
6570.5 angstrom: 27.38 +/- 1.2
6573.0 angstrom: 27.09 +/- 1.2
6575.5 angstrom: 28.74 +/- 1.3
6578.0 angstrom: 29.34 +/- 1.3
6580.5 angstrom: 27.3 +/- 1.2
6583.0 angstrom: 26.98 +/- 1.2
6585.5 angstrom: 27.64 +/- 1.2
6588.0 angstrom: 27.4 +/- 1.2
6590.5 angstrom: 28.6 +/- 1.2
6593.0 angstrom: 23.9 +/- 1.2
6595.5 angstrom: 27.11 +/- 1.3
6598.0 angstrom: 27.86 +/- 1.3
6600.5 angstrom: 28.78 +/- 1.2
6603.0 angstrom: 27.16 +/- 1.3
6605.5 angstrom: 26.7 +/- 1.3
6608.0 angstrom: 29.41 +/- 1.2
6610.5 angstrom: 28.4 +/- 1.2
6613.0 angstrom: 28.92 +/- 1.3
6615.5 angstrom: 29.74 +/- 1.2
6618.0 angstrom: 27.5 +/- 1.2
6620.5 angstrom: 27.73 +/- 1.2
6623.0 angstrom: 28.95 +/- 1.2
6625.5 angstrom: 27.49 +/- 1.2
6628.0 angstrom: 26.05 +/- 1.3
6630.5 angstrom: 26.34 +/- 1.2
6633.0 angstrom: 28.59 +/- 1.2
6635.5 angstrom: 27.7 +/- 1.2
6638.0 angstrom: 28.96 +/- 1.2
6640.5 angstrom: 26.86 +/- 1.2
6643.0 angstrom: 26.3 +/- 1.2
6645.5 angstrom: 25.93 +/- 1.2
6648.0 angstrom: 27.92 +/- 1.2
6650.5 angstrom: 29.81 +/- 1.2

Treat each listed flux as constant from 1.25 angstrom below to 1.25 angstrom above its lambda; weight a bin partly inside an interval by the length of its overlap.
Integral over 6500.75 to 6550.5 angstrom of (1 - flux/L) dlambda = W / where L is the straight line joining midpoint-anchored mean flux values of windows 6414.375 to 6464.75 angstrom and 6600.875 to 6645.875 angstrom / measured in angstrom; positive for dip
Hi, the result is 0.4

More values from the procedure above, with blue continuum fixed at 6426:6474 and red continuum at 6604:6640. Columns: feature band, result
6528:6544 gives 0.31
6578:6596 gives 0.59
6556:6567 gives 1.62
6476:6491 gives 0.06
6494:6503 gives 0.29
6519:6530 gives -0.05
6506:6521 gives -0.02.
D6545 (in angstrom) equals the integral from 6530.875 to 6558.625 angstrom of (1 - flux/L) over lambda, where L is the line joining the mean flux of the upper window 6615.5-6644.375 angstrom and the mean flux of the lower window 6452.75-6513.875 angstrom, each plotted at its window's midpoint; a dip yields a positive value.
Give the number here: 0.9 angstrom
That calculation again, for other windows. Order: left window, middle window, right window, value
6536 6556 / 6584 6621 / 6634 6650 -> -1.0 angstrom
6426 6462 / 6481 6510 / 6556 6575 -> -0.6 angstrom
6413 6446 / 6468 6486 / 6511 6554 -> 0.2 angstrom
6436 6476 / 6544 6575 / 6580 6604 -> 1.8 angstrom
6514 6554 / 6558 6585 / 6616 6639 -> 1.2 angstrom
